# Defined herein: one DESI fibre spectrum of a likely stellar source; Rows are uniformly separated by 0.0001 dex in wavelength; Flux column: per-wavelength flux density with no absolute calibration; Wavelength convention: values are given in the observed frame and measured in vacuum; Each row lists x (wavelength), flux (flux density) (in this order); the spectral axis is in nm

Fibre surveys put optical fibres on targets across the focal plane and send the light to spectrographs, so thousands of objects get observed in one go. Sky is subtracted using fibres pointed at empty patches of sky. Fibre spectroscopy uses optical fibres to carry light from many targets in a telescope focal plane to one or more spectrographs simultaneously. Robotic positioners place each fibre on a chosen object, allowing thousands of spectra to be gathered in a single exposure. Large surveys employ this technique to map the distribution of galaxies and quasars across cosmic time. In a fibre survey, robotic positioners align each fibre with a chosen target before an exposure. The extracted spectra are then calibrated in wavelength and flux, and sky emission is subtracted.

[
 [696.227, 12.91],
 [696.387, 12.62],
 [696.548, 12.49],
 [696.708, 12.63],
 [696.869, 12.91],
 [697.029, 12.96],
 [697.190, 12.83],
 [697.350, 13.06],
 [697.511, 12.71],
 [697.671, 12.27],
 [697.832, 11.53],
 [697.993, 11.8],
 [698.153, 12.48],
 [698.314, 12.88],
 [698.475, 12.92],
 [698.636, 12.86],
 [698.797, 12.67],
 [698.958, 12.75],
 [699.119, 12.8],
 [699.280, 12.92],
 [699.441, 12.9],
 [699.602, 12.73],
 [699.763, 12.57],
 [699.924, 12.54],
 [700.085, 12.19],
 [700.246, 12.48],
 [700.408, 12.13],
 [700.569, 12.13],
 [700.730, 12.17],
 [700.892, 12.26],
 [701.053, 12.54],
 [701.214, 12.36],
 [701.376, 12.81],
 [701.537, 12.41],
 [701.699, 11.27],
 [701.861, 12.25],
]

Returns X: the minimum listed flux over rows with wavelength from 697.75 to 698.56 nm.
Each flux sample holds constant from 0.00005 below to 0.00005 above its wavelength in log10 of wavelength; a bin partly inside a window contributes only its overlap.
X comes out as 11.53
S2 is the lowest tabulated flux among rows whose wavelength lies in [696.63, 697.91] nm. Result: 11.53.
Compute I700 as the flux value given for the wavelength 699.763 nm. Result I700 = 12.57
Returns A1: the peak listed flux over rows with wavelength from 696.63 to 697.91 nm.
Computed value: 13.06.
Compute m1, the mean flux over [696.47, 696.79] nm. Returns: 12.6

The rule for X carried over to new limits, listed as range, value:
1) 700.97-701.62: 12.36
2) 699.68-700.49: 12.13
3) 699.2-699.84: 12.57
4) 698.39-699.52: 12.67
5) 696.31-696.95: 12.49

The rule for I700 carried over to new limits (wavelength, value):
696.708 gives 12.63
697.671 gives 12.27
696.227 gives 12.91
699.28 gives 12.92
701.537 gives 12.41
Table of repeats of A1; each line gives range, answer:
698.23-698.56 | 12.92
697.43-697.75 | 12.71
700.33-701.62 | 12.81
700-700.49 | 12.48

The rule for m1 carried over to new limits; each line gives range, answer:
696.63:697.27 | 12.8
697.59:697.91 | 11.9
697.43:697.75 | 12.5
